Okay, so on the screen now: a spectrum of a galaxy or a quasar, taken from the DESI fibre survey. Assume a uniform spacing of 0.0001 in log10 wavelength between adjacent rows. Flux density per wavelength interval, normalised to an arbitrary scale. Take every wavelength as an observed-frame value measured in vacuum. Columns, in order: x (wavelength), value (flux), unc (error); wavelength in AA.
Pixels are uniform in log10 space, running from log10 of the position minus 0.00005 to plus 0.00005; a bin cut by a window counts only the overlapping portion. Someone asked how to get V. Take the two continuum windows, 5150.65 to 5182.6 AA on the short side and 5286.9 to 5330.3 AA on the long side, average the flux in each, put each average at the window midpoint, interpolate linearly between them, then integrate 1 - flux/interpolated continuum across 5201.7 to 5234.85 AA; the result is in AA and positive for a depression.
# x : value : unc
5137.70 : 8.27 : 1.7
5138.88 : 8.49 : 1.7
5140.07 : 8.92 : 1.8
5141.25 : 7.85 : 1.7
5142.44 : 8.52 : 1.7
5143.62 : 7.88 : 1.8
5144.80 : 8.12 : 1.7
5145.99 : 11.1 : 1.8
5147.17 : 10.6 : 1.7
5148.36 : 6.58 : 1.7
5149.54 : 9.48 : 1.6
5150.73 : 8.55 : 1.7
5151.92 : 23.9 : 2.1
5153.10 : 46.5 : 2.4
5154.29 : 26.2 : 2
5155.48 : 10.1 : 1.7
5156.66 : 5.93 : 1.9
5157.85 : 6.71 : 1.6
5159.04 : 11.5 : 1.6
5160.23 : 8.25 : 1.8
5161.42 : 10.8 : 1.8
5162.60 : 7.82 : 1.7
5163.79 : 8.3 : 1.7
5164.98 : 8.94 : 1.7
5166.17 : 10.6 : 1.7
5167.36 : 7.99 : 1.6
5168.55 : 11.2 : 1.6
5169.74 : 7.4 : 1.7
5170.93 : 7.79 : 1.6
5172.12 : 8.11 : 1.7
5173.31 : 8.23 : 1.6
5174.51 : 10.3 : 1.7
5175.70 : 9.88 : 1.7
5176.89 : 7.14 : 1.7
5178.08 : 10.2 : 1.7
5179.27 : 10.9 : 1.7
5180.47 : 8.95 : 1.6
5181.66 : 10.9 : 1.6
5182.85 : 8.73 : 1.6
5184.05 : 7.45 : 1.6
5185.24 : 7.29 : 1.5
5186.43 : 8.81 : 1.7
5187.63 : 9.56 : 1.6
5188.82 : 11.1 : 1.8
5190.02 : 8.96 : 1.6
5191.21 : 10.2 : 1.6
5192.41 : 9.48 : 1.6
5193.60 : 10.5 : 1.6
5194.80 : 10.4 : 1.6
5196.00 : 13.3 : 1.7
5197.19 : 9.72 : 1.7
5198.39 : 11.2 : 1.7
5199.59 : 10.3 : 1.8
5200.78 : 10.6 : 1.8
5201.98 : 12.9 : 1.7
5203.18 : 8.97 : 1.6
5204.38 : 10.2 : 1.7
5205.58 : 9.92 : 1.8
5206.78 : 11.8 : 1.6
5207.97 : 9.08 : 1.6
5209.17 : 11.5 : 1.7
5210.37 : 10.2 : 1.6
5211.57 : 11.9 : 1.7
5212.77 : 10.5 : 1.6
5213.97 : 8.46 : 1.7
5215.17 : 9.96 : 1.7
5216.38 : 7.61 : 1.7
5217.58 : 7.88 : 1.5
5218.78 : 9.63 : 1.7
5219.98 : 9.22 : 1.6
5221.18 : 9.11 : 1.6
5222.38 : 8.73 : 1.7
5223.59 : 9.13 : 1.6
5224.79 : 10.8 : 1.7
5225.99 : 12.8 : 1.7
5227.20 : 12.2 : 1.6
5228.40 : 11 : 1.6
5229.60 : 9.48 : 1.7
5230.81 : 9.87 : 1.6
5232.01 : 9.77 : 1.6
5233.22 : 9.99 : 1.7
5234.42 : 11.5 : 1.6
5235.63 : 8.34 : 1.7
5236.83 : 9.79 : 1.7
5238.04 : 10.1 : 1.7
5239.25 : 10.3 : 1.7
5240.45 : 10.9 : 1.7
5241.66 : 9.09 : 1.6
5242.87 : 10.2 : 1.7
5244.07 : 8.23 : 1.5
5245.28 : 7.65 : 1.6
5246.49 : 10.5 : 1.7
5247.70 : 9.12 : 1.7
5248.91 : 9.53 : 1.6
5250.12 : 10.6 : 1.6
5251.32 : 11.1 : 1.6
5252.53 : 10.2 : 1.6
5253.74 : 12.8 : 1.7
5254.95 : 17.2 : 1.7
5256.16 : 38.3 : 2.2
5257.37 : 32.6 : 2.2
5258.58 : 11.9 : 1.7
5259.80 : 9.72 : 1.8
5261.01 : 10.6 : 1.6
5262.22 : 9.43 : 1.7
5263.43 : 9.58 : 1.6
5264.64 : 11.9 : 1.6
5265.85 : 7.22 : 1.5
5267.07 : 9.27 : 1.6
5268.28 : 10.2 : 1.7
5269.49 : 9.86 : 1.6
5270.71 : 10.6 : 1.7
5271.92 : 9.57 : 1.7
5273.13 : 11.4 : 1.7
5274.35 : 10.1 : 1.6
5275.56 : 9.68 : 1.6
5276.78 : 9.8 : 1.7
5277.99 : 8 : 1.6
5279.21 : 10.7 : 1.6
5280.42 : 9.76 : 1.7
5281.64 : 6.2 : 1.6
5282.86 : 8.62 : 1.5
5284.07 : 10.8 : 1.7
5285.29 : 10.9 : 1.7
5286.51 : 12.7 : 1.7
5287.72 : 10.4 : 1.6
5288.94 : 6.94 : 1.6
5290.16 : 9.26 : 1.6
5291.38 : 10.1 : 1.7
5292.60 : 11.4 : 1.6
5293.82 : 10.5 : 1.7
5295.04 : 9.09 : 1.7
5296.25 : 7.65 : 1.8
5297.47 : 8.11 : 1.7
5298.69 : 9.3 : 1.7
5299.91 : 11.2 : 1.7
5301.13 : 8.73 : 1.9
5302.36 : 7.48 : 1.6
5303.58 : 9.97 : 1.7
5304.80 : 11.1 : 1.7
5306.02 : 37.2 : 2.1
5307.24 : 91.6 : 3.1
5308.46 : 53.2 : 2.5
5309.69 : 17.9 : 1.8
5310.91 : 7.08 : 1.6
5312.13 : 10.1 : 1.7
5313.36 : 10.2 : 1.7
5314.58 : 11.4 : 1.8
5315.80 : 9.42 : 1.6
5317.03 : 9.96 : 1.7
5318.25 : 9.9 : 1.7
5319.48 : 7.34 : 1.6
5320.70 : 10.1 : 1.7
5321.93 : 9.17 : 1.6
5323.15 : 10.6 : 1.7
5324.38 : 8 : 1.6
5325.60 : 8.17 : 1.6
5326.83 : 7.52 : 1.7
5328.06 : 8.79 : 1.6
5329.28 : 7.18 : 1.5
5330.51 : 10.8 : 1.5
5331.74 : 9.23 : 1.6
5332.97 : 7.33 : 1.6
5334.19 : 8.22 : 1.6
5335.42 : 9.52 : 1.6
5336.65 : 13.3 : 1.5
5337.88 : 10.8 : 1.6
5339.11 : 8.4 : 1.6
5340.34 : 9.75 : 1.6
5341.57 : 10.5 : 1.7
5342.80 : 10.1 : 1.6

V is 6.2 AA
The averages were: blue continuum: 11.6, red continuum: 13.9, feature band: 10.1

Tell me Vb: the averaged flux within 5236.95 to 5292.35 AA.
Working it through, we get 11.2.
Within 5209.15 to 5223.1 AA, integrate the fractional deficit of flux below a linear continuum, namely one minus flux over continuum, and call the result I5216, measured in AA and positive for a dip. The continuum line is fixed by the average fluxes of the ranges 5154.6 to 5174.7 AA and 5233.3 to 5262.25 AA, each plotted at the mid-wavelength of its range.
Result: 2.1 AA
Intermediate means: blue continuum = 9.04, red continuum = 12.5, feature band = 9.47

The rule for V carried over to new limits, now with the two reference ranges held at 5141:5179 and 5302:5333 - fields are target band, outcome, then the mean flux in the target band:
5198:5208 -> 1.4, 10.6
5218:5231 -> 2.8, 10.2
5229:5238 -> 2.3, 9.84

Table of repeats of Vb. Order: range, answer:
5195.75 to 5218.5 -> 10.3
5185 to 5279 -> 10.8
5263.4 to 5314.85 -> 13.5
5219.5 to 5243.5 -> 10.1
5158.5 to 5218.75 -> 9.67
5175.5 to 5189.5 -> 9.22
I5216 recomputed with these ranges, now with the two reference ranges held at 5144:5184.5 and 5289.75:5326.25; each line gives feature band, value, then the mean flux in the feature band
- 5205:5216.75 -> 2.0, 10.1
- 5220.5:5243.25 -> 4.7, 10.2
